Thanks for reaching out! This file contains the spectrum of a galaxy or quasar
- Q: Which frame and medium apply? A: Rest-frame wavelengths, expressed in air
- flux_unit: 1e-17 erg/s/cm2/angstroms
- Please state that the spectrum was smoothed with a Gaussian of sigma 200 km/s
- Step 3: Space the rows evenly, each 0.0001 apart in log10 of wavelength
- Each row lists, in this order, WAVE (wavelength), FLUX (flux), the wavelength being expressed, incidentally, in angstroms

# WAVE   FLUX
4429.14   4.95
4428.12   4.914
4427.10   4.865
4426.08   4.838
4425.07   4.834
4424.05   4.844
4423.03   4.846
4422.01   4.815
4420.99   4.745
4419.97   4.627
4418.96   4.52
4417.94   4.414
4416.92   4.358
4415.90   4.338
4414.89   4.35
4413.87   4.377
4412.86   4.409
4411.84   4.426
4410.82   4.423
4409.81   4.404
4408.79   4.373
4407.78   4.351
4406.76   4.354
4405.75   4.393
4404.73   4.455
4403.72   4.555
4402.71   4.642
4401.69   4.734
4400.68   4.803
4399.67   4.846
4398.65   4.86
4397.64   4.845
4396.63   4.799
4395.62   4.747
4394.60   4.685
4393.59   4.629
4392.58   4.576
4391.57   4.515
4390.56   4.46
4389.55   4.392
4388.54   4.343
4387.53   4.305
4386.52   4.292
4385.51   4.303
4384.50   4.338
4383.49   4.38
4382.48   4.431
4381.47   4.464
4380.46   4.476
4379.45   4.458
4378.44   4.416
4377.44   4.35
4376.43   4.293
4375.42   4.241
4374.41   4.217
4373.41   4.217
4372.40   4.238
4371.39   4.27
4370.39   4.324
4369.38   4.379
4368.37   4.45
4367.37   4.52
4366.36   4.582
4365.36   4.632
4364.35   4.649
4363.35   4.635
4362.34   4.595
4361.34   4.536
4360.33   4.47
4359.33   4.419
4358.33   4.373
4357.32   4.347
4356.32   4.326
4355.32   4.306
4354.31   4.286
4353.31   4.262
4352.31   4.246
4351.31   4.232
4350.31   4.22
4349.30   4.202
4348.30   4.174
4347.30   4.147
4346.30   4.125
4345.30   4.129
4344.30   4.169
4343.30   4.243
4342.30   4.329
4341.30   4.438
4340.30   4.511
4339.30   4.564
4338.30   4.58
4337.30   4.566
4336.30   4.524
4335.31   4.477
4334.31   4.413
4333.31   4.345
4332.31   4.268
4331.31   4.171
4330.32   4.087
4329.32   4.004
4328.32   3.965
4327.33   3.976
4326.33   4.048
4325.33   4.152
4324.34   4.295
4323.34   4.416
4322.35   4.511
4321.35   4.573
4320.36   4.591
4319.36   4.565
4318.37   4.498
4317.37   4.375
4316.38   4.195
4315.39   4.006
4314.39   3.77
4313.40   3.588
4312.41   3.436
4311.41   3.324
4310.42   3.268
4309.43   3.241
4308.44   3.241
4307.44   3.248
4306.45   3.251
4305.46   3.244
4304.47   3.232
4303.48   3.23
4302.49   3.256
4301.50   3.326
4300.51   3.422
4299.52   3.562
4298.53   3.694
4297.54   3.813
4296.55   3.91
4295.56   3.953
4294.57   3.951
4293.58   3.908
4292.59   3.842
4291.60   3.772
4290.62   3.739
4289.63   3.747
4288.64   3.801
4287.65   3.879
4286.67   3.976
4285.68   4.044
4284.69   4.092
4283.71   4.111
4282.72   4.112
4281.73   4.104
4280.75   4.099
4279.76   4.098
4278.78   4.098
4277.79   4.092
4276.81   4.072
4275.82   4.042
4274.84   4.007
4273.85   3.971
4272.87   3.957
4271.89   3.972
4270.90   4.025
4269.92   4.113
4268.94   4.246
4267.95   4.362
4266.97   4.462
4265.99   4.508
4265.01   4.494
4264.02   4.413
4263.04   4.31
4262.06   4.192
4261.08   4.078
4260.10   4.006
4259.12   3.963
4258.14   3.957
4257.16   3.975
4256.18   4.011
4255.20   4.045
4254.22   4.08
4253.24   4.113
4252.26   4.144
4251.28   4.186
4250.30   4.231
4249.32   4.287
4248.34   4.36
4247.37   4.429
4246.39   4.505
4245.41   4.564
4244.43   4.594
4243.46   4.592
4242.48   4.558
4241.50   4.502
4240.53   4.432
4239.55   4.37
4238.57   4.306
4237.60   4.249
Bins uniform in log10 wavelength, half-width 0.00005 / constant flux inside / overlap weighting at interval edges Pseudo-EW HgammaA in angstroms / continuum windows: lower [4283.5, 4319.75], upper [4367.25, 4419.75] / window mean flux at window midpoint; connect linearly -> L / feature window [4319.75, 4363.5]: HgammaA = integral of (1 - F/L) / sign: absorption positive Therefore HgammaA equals -3.12 angstroms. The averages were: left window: 3.71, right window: 4.46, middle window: 4.32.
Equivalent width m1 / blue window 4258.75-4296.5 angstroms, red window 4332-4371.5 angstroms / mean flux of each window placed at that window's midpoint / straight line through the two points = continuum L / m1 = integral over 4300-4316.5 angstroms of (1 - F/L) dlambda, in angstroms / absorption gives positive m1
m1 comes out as 3.10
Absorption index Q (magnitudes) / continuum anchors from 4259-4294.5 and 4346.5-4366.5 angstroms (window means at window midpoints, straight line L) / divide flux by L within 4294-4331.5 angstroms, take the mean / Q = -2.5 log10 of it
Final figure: 0.11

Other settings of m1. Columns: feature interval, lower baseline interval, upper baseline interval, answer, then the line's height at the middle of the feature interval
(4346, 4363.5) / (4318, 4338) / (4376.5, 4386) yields 0.15 angstroms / 4.36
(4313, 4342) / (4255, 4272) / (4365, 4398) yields 0.18 angstroms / 4.32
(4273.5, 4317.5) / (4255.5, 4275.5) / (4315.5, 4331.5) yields 4.81 angstroms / 4.21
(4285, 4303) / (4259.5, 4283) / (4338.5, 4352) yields 1.87 angstroms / 4.19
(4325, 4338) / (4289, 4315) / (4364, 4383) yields -1.14 angstroms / 3.89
